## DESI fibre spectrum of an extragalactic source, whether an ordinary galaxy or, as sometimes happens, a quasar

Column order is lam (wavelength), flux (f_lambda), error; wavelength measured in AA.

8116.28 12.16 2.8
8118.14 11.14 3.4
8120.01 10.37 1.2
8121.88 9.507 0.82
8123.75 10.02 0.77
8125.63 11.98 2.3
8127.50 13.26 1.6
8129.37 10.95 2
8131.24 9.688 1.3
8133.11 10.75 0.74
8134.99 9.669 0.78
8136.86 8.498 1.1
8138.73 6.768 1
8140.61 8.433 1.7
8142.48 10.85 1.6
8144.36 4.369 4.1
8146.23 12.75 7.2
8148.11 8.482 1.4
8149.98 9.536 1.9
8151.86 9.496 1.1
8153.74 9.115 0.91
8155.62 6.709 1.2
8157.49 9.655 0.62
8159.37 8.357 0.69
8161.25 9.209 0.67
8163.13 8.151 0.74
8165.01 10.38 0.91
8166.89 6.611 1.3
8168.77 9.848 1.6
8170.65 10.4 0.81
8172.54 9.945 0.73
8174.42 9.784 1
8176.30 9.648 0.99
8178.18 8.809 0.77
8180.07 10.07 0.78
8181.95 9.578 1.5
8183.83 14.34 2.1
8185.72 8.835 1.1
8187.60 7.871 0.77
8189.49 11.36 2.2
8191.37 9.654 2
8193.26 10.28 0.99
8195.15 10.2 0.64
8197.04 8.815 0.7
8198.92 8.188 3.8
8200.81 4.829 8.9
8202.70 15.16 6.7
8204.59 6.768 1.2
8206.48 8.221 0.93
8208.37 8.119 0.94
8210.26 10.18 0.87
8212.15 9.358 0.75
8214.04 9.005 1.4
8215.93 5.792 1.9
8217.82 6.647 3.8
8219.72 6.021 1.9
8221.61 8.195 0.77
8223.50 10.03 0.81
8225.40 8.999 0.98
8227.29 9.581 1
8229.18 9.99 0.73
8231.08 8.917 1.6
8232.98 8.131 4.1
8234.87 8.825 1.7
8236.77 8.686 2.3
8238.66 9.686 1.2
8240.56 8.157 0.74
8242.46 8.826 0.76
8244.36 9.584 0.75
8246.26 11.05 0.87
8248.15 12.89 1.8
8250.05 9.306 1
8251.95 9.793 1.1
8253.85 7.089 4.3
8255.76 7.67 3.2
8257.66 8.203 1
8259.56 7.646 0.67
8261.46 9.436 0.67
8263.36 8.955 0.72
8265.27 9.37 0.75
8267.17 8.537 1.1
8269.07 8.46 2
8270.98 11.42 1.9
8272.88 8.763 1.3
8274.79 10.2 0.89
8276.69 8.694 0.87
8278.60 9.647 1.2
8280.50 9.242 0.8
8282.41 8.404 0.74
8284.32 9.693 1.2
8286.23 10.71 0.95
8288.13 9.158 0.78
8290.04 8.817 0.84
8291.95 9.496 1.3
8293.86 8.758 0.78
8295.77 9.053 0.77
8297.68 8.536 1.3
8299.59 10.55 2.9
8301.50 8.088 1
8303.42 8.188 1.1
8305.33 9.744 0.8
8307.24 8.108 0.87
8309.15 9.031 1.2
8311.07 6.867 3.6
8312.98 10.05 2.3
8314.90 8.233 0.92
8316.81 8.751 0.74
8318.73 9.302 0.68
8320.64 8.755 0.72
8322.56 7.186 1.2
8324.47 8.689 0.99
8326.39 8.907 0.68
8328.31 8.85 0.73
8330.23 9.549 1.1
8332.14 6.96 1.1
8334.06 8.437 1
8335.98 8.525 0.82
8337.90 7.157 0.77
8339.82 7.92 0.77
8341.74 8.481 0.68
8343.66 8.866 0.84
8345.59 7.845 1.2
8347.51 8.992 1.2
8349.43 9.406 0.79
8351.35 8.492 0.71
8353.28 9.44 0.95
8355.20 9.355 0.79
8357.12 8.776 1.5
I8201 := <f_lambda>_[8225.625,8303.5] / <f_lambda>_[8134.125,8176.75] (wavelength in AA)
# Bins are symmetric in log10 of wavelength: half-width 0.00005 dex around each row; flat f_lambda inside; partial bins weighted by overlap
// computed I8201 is 1.0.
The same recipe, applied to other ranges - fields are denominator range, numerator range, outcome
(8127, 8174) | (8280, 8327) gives 0.96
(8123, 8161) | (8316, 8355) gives 0.90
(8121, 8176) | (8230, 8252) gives 1.01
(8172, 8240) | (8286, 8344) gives 0.95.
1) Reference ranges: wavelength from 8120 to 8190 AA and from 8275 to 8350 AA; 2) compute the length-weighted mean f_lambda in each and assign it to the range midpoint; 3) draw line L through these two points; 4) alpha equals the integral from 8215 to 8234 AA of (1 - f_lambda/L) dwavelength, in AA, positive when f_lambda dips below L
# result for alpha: 2.0 AA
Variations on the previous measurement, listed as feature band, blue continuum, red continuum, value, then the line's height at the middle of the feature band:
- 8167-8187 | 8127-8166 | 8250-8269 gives -2.0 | 9.06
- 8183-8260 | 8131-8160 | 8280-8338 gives -1.6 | 8.87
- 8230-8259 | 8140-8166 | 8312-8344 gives -1.3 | 8.72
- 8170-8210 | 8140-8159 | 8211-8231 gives -4.3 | 8.63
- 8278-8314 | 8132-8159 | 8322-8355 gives -2.0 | 8.59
